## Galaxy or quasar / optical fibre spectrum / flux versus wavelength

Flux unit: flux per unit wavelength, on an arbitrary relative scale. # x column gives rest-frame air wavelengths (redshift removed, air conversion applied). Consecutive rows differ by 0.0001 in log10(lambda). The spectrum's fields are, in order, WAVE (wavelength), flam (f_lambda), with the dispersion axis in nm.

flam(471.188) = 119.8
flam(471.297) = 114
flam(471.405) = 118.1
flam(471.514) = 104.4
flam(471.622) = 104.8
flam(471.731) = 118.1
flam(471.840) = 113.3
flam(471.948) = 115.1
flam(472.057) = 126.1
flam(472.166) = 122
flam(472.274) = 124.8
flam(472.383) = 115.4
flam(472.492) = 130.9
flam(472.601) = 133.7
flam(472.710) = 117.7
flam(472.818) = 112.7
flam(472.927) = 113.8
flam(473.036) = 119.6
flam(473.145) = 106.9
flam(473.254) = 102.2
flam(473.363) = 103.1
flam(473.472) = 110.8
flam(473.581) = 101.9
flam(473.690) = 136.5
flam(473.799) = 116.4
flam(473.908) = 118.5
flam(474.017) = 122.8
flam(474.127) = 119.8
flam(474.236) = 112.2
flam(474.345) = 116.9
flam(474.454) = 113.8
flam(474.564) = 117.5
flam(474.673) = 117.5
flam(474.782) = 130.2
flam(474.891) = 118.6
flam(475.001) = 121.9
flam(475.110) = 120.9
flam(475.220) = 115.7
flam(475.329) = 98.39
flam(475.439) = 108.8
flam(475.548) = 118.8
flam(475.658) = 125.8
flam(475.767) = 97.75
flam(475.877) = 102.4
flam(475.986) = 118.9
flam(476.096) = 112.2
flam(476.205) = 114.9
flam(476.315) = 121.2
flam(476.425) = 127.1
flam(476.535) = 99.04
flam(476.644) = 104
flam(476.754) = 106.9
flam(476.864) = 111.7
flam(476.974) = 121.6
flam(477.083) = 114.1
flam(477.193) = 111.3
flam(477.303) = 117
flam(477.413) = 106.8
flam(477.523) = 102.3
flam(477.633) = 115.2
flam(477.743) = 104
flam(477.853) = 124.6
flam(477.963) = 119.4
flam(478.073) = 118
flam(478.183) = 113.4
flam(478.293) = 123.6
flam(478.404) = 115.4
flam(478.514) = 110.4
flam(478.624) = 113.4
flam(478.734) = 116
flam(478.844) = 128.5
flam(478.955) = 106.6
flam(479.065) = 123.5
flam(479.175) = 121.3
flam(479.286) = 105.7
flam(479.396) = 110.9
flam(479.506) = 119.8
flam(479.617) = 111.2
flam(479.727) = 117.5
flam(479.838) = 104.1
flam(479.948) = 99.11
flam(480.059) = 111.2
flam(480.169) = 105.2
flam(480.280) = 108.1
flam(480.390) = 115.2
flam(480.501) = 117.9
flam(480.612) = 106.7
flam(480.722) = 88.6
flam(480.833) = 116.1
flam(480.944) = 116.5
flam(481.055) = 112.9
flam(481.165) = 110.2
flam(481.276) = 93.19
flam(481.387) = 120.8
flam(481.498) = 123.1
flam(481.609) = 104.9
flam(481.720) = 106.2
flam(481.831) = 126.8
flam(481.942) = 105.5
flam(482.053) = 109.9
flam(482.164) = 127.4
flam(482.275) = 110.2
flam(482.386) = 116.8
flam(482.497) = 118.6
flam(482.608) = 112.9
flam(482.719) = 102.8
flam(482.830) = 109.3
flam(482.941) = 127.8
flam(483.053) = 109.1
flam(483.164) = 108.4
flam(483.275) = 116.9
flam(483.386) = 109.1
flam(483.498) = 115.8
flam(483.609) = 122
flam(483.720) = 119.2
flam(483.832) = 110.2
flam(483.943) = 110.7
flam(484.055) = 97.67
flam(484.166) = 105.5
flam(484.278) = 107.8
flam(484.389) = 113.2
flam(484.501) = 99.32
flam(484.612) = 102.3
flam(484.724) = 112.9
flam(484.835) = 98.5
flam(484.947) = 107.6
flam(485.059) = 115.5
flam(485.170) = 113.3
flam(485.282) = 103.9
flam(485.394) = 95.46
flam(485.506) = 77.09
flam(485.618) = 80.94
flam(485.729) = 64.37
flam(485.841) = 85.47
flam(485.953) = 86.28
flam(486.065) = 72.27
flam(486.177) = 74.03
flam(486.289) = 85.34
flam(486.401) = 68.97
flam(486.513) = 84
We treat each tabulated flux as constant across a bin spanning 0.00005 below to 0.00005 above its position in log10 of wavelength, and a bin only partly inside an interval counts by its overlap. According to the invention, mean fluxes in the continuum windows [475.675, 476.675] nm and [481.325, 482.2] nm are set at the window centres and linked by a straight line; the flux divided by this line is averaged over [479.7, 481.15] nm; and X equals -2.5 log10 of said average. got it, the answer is 0.05 mag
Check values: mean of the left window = 112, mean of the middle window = 109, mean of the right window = 115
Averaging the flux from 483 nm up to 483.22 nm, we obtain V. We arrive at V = 109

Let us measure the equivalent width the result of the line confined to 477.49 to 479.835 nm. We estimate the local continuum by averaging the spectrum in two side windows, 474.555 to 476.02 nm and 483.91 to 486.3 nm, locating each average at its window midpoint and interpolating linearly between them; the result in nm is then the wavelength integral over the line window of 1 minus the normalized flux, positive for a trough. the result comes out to -0.14 nm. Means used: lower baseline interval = 115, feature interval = 115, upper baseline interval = 95.9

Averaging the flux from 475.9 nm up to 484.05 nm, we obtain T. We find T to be 113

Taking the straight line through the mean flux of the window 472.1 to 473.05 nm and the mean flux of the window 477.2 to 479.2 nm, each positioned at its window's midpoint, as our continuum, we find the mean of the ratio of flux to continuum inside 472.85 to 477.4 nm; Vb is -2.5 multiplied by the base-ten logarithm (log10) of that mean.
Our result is 0.04 mag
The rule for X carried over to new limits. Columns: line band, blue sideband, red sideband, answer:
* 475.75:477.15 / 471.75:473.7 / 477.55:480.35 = 0.03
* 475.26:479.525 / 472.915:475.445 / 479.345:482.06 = -0.01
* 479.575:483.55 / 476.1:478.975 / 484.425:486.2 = -0.08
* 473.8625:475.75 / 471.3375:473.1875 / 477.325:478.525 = -0.01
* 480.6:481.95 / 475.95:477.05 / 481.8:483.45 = 0.03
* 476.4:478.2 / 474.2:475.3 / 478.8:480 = 0.03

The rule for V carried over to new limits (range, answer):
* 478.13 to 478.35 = 118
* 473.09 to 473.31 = 105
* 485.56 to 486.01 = 79.3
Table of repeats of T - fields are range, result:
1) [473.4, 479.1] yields 115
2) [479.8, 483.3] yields 111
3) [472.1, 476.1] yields 116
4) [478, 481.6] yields 113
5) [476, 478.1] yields 113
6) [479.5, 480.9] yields 109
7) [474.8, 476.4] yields 115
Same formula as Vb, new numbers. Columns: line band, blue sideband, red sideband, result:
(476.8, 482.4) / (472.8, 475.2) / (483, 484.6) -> 0.00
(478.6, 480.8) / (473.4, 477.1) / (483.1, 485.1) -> 0.01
